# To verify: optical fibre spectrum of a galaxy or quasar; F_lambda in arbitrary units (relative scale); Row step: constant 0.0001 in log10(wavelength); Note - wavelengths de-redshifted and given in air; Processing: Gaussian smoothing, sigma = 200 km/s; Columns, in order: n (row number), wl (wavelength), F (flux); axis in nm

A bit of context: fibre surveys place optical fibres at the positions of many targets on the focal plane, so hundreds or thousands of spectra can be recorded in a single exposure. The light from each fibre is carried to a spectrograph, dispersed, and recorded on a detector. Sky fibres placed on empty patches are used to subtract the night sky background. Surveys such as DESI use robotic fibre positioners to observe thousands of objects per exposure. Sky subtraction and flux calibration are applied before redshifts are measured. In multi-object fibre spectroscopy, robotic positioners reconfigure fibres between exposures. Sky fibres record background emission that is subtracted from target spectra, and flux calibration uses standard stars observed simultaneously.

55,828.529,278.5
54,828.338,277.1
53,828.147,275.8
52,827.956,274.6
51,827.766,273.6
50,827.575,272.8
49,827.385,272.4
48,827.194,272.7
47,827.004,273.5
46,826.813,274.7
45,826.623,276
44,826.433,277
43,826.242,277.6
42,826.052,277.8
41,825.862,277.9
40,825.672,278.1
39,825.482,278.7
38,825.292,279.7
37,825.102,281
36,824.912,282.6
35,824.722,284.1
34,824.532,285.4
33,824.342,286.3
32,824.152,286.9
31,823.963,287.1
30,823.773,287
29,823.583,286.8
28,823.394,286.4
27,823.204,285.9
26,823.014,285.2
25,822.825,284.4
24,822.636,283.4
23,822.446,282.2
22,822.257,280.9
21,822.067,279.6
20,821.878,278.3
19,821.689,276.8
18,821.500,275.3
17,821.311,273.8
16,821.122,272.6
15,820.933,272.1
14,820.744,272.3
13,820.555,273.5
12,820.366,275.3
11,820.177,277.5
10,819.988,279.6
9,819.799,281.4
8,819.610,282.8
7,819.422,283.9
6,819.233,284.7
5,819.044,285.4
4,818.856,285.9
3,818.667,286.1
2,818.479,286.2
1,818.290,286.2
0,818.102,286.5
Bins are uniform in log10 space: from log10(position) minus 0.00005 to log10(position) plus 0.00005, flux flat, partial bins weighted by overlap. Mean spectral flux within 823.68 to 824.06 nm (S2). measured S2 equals 287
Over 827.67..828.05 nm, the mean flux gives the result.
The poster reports 274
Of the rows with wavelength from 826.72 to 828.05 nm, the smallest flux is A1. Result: 272.4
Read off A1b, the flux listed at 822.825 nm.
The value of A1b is 284.4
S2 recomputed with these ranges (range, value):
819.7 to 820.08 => 280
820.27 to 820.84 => 274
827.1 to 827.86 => 273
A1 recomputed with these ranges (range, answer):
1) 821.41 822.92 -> 275.3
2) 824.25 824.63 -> 285.4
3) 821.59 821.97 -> 276.8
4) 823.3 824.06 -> 286.4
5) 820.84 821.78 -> 272.1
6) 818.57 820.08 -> 279.6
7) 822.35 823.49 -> 282.2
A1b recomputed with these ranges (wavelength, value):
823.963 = 287.1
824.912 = 282.6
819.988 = 279.6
